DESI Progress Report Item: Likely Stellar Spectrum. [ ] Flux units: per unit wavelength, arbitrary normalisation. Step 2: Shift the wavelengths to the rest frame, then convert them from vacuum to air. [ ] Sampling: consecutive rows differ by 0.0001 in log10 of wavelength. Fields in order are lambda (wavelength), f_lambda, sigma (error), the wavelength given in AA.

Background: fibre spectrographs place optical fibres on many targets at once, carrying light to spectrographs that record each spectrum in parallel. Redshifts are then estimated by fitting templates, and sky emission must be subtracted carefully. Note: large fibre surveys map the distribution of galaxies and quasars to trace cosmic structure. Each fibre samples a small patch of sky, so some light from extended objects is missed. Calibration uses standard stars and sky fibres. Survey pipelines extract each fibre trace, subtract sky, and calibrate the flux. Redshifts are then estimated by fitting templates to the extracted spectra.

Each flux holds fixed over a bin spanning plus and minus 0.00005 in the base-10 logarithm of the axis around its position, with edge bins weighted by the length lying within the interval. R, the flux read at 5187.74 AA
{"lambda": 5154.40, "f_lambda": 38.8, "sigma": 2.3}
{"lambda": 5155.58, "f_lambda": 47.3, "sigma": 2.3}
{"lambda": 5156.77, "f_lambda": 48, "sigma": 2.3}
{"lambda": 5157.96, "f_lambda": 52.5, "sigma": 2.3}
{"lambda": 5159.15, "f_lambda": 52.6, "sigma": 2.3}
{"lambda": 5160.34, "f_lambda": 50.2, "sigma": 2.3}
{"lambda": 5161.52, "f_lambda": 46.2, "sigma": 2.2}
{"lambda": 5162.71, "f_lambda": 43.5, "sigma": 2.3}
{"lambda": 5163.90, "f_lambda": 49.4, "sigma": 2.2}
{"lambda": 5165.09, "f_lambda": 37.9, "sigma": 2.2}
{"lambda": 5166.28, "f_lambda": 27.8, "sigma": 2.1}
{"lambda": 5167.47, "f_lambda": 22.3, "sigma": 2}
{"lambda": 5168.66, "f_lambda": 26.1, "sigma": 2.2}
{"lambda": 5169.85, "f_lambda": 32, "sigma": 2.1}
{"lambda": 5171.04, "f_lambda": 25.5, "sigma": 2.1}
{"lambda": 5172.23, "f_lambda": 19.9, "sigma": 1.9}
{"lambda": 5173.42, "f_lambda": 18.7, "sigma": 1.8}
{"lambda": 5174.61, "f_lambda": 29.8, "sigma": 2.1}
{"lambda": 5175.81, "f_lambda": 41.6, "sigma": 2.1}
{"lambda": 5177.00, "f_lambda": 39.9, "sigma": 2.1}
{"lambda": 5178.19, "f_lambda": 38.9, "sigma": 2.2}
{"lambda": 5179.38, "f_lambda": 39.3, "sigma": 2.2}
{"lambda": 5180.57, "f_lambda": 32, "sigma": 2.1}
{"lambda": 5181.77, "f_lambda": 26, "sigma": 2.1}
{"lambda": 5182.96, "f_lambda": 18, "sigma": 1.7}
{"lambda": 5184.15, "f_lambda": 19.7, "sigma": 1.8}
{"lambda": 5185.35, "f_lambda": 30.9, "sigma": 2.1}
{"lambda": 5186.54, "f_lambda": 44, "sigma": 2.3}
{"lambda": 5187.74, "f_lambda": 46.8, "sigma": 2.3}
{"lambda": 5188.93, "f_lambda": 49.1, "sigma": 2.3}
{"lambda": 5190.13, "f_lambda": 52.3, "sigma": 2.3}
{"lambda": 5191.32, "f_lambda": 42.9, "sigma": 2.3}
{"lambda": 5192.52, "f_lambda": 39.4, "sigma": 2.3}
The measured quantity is 46.8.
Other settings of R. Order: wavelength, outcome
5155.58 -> 47.3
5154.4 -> 38.8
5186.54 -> 44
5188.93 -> 49.1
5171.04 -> 25.5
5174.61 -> 29.8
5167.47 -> 22.3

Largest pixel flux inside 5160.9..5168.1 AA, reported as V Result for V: 49.4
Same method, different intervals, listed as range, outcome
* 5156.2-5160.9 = 52.6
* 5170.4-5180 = 41.6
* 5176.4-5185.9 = 39.9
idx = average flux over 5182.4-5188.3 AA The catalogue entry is 31.9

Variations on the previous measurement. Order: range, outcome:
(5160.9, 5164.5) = 46.5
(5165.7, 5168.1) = 25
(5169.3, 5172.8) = 25.8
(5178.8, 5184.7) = 27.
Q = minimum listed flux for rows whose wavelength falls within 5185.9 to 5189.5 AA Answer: 44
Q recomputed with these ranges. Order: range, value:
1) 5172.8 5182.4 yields 18.7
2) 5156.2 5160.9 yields 48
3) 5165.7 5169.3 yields 22.3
